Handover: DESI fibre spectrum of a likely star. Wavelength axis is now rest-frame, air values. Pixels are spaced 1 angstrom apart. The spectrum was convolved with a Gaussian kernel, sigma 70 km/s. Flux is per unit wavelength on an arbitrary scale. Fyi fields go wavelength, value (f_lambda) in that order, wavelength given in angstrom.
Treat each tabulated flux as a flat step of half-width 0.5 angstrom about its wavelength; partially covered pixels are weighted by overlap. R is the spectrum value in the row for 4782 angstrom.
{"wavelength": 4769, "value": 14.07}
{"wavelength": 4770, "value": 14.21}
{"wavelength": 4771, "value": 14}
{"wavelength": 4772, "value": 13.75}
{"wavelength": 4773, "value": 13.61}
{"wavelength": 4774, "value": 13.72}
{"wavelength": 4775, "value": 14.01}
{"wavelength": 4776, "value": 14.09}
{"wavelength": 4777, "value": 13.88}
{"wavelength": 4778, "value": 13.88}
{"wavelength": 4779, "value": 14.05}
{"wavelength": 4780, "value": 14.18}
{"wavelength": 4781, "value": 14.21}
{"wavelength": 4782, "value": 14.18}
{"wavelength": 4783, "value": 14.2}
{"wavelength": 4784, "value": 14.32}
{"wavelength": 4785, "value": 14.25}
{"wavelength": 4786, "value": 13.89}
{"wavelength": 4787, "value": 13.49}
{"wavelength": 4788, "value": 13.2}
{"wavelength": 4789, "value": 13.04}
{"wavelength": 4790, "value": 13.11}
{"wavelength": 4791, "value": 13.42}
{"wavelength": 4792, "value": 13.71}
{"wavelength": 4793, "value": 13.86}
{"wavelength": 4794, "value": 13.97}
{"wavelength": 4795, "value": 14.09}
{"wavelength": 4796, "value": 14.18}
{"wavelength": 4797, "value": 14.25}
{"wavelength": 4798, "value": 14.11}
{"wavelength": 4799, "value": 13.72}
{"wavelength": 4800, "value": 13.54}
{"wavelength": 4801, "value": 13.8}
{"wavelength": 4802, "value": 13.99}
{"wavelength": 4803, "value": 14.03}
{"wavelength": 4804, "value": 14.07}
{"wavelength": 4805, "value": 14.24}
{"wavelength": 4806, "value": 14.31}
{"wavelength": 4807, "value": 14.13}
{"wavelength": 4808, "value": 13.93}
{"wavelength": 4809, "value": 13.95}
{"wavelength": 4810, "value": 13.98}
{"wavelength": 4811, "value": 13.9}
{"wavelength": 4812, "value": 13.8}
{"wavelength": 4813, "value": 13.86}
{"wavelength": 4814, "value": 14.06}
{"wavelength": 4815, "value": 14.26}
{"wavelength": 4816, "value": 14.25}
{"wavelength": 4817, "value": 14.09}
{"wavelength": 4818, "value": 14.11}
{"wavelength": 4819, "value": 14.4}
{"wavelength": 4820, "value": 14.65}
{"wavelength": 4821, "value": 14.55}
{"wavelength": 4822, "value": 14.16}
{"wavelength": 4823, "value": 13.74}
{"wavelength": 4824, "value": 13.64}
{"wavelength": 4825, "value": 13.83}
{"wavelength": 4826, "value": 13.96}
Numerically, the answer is 14.18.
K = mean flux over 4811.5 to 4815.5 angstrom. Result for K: 14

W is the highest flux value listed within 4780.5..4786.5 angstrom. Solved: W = 14.32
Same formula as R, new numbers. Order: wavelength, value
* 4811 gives 13.9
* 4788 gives 13.2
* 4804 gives 14.07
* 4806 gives 14.31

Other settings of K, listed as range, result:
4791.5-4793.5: 13.8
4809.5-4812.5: 13.9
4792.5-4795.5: 14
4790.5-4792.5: 13.6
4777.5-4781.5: 14.1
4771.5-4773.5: 13.7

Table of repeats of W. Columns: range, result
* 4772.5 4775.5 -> 14.01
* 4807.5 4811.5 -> 13.98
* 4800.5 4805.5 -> 14.24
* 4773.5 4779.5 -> 14.09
